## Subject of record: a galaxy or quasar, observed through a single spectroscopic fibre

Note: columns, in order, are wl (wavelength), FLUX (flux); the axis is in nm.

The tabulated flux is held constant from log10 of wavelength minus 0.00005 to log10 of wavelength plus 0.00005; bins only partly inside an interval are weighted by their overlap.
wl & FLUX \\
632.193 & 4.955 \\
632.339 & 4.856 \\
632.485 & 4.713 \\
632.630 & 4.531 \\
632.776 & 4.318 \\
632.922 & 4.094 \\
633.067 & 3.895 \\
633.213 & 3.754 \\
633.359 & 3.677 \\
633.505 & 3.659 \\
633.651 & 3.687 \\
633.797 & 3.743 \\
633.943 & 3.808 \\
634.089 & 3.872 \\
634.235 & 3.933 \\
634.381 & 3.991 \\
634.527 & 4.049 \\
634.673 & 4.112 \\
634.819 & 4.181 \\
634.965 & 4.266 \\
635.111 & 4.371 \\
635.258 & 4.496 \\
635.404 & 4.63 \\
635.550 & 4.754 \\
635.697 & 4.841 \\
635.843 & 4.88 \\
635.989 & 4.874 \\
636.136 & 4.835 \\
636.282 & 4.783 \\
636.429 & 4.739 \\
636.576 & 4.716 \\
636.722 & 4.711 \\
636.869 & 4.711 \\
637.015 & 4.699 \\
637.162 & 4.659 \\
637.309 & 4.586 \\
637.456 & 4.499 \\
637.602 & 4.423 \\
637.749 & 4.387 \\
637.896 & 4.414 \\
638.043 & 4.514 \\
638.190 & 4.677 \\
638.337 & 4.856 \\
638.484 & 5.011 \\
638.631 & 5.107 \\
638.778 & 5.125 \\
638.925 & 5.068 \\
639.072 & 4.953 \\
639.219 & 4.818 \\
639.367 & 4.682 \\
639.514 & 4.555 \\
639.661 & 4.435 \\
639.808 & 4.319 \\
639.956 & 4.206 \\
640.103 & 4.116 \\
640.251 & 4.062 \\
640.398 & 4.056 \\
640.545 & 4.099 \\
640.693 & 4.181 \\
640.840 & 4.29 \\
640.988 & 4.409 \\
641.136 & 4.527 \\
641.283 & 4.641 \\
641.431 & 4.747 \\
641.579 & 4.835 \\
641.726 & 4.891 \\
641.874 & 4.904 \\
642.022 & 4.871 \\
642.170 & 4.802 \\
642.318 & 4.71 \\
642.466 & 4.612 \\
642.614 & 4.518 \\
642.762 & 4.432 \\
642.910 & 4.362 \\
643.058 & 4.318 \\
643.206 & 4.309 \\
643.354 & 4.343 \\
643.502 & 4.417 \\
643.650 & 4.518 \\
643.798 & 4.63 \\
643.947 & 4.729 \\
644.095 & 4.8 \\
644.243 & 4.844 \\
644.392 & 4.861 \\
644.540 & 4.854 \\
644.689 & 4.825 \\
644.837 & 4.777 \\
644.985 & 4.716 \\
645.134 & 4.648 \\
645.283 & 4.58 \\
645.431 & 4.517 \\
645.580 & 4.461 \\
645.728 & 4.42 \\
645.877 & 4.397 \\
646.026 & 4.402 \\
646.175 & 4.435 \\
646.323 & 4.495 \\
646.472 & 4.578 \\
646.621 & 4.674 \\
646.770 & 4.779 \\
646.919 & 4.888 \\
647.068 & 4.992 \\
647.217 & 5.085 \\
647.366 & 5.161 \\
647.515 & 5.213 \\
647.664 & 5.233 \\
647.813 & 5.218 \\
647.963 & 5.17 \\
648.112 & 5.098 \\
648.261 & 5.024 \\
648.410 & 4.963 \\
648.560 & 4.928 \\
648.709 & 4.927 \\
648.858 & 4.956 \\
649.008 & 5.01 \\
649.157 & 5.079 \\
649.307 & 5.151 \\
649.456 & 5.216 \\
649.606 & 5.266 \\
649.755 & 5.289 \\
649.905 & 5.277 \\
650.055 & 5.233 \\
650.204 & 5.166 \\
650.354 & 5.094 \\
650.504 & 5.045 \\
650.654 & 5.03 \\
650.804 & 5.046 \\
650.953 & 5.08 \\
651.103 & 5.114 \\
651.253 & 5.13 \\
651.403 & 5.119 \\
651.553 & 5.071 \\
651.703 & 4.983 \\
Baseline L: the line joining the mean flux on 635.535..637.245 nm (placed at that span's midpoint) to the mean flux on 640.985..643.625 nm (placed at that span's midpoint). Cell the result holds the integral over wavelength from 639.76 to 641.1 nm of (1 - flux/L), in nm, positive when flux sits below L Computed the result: 0.13 nm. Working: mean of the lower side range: 4.76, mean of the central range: 4.2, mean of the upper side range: 4.6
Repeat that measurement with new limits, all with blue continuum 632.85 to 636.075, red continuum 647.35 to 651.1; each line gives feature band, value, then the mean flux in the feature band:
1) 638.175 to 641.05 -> -0.04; 4.55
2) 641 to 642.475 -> -0.04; 4.74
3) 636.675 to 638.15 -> -0.07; 4.56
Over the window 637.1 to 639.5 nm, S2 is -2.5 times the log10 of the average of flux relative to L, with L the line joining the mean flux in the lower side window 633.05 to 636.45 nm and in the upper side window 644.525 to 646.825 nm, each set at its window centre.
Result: -0.09 mag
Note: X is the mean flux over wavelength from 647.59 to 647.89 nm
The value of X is 5.21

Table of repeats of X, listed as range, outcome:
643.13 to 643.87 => 4.45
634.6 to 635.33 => 4.28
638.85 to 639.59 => 4.82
